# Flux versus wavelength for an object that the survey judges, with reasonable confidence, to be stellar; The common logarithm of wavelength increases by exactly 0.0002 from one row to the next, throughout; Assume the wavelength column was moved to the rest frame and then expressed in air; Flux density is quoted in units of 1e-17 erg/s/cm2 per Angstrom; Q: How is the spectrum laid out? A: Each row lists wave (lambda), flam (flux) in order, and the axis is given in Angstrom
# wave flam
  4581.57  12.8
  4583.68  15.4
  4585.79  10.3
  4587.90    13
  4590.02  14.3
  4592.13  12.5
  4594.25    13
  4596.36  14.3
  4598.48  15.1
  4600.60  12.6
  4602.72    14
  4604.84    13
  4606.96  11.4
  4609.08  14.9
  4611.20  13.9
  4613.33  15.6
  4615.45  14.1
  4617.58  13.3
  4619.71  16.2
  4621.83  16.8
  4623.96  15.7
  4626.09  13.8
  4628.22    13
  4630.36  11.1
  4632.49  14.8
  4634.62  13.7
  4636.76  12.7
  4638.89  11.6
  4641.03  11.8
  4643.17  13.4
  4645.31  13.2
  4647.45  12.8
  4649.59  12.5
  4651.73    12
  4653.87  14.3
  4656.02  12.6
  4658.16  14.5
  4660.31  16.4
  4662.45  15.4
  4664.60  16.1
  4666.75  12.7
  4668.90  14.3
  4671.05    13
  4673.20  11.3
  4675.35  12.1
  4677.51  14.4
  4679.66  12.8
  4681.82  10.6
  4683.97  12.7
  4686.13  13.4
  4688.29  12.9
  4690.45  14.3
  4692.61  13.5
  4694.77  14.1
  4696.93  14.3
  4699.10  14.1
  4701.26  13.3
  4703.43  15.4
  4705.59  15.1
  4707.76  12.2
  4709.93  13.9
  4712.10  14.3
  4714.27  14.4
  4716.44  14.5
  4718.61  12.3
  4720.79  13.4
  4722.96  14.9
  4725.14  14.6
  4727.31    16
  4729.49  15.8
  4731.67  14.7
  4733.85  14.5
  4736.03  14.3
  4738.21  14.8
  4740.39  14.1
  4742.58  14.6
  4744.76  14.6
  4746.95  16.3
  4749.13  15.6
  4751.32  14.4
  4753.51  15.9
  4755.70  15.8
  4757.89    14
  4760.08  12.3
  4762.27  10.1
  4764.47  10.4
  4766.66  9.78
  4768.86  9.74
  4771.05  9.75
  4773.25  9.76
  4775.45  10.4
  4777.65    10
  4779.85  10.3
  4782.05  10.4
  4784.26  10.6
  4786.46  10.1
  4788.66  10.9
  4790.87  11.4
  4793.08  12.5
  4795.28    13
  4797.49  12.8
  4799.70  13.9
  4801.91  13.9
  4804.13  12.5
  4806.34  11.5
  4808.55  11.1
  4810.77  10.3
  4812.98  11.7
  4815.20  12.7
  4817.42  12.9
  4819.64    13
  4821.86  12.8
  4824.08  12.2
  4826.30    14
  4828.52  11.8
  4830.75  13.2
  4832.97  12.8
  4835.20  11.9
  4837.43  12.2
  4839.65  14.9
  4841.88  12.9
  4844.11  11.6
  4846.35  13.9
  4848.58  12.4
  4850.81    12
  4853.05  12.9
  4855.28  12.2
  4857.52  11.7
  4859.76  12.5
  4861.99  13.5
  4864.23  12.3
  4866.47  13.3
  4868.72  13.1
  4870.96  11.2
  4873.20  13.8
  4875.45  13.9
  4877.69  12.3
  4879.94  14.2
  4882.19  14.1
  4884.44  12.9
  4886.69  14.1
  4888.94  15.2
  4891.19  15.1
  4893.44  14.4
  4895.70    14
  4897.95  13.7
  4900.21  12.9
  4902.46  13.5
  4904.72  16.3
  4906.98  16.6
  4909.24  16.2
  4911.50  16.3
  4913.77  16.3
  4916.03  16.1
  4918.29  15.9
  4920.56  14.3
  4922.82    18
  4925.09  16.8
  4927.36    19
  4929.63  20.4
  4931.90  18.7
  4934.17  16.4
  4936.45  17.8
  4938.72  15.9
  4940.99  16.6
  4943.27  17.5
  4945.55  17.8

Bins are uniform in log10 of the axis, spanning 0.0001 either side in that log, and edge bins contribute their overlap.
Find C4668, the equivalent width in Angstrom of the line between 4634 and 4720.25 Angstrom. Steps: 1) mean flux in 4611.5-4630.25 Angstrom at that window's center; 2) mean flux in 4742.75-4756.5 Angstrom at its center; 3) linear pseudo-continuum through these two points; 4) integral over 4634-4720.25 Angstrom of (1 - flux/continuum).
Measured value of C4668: 8.4 Angstrom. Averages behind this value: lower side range 14.6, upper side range 15.4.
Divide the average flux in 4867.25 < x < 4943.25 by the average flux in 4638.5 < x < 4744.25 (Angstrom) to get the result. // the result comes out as 1.1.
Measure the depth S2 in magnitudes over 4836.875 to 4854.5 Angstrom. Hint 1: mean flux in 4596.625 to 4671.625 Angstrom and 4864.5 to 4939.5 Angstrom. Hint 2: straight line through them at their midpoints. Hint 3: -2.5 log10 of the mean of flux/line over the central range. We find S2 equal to 0.16 mag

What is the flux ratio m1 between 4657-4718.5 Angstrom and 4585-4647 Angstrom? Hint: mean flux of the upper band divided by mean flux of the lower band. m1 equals 1.01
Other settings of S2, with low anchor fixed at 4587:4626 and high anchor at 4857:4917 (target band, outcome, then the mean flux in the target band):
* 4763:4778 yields 0.375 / 9.98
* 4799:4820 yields 0.148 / 12.3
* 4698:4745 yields -0.020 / 14.4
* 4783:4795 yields 0.246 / 11.2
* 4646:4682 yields 0.049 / 13.5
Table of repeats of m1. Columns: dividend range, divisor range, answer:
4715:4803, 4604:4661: 0.95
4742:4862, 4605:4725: 0.90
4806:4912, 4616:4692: 0.98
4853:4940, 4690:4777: 1.09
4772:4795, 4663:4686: 0.82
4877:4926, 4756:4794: 1.38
